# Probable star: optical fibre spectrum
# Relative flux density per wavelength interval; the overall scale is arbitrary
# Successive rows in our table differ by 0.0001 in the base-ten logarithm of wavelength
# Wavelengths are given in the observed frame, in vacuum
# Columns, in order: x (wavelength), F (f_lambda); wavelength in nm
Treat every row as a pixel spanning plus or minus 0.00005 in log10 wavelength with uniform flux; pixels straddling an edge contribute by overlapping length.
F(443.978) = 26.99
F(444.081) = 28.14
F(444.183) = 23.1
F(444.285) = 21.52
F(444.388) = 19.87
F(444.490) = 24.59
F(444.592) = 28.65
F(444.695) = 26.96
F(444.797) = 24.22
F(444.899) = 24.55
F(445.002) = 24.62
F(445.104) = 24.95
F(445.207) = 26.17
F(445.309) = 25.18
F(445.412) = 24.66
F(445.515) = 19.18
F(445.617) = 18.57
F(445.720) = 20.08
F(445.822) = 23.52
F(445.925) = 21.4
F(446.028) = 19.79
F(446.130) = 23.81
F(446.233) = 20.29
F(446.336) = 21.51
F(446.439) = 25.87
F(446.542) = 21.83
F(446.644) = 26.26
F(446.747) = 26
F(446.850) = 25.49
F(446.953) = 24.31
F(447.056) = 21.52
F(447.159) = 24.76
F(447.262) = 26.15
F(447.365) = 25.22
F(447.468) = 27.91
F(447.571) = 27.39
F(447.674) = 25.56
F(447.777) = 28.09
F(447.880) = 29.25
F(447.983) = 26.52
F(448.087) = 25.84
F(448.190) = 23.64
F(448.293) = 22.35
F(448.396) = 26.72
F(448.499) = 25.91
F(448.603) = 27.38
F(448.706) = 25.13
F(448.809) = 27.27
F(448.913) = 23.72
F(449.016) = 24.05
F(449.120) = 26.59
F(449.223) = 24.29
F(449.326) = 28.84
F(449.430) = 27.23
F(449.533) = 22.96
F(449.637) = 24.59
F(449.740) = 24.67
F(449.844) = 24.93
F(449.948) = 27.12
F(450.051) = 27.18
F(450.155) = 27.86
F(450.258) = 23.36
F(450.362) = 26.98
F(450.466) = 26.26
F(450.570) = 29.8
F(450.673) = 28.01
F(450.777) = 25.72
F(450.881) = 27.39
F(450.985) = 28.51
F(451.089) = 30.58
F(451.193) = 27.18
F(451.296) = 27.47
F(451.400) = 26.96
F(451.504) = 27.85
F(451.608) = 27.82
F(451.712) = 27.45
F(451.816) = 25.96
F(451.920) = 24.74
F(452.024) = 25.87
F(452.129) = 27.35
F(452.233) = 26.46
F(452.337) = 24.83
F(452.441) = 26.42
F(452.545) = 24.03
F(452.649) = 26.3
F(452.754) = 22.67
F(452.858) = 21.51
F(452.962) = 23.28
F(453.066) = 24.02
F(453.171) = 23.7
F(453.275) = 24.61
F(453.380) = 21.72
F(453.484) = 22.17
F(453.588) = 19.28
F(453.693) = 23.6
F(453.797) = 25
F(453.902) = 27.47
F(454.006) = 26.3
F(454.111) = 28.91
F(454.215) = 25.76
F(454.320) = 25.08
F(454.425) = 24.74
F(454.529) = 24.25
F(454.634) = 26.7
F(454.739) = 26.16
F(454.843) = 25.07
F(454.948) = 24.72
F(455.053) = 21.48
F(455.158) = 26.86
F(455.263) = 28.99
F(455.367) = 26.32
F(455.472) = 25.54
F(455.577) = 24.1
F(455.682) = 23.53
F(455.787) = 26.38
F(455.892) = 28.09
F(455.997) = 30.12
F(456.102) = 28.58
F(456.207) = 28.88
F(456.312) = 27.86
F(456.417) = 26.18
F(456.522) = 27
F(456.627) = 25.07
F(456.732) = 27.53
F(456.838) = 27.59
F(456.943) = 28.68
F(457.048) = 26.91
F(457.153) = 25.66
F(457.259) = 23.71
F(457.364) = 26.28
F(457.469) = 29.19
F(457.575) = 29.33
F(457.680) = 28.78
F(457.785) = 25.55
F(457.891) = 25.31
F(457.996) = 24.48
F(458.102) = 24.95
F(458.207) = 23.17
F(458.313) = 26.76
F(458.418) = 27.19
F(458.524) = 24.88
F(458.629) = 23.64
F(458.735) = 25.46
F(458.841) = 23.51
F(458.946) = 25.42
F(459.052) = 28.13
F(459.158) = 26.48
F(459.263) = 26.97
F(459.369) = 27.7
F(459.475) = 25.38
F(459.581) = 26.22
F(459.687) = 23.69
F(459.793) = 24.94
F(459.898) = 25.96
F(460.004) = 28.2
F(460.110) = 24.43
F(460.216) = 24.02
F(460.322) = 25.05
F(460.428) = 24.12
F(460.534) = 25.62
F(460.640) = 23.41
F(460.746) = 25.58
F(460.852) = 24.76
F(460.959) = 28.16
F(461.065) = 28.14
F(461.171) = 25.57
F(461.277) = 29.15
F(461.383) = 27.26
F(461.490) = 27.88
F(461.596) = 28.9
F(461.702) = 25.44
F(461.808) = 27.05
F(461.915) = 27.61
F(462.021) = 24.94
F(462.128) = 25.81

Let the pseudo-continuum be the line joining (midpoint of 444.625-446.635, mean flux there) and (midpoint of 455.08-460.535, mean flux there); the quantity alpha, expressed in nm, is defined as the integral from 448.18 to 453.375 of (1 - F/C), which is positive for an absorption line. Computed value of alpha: -0.31 nm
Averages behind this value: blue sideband 23.1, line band 25.9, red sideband 26.2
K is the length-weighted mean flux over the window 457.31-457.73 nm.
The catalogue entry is 28.4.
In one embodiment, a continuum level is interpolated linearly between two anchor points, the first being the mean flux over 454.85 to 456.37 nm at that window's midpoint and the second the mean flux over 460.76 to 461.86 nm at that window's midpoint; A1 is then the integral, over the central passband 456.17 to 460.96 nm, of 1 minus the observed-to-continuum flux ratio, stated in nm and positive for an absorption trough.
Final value 0.15 nm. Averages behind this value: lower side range 26.5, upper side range 27.2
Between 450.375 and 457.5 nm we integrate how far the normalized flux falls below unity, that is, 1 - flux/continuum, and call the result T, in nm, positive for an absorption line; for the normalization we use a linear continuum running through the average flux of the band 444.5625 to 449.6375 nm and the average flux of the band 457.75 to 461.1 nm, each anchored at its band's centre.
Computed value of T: -0.24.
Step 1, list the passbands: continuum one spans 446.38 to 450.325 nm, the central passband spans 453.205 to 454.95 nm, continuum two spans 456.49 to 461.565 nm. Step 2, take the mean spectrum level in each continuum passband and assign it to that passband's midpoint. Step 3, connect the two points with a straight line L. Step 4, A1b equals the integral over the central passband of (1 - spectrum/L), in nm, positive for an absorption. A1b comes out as 0.07 nm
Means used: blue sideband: 25.6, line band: 24.8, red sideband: 26.1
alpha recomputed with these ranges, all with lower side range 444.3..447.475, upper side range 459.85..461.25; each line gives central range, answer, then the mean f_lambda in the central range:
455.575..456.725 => -0.09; 27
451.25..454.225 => -0.06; 25.1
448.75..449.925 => -0.06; 25.4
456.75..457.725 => -0.08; 27.3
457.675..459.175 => 0.00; 25.5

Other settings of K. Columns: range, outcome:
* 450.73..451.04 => 27.2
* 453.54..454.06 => 24.4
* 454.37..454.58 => 24.5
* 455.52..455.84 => 24.7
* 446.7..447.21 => 24.4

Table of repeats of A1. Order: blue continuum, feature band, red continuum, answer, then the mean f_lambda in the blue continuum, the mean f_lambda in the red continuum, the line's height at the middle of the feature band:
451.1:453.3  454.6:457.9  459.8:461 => -0.15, 25.7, 25.3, 25.5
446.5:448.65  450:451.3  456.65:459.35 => -0.08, 25.6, 26.2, 25.8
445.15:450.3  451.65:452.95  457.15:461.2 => 0.00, 24.8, 25.8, 25.2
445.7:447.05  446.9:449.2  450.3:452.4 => -0.11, 23.1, 27.1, 24.5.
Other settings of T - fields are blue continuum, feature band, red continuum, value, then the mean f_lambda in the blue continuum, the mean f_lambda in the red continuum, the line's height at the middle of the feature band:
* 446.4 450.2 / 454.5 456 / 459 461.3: 0.00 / 25.7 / 25.9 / 25.8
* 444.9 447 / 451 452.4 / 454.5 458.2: -0.11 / 23.2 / 26.4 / 25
